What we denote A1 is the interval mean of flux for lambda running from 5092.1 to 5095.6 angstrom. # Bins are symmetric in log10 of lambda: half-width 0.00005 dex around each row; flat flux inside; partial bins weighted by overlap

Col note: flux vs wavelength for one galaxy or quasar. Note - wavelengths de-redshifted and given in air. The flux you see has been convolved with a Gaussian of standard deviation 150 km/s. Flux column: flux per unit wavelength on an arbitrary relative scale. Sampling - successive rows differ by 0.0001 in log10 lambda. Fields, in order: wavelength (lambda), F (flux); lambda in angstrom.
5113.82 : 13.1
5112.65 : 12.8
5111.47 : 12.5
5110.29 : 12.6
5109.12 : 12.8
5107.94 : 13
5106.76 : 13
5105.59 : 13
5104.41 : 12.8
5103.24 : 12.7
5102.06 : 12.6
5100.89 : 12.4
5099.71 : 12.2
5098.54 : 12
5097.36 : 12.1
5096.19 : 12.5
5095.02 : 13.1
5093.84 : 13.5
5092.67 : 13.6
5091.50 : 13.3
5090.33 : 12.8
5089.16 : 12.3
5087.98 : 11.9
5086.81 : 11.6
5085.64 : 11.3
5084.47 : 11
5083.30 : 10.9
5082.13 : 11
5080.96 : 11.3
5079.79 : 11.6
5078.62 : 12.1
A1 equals 13.4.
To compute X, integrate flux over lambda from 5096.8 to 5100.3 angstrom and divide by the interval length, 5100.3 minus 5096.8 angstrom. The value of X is 12.1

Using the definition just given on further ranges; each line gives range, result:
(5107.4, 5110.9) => 12.8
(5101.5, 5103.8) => 12.6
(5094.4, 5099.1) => 12.4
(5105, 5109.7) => 12.9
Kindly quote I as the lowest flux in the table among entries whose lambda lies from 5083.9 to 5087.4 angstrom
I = 11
